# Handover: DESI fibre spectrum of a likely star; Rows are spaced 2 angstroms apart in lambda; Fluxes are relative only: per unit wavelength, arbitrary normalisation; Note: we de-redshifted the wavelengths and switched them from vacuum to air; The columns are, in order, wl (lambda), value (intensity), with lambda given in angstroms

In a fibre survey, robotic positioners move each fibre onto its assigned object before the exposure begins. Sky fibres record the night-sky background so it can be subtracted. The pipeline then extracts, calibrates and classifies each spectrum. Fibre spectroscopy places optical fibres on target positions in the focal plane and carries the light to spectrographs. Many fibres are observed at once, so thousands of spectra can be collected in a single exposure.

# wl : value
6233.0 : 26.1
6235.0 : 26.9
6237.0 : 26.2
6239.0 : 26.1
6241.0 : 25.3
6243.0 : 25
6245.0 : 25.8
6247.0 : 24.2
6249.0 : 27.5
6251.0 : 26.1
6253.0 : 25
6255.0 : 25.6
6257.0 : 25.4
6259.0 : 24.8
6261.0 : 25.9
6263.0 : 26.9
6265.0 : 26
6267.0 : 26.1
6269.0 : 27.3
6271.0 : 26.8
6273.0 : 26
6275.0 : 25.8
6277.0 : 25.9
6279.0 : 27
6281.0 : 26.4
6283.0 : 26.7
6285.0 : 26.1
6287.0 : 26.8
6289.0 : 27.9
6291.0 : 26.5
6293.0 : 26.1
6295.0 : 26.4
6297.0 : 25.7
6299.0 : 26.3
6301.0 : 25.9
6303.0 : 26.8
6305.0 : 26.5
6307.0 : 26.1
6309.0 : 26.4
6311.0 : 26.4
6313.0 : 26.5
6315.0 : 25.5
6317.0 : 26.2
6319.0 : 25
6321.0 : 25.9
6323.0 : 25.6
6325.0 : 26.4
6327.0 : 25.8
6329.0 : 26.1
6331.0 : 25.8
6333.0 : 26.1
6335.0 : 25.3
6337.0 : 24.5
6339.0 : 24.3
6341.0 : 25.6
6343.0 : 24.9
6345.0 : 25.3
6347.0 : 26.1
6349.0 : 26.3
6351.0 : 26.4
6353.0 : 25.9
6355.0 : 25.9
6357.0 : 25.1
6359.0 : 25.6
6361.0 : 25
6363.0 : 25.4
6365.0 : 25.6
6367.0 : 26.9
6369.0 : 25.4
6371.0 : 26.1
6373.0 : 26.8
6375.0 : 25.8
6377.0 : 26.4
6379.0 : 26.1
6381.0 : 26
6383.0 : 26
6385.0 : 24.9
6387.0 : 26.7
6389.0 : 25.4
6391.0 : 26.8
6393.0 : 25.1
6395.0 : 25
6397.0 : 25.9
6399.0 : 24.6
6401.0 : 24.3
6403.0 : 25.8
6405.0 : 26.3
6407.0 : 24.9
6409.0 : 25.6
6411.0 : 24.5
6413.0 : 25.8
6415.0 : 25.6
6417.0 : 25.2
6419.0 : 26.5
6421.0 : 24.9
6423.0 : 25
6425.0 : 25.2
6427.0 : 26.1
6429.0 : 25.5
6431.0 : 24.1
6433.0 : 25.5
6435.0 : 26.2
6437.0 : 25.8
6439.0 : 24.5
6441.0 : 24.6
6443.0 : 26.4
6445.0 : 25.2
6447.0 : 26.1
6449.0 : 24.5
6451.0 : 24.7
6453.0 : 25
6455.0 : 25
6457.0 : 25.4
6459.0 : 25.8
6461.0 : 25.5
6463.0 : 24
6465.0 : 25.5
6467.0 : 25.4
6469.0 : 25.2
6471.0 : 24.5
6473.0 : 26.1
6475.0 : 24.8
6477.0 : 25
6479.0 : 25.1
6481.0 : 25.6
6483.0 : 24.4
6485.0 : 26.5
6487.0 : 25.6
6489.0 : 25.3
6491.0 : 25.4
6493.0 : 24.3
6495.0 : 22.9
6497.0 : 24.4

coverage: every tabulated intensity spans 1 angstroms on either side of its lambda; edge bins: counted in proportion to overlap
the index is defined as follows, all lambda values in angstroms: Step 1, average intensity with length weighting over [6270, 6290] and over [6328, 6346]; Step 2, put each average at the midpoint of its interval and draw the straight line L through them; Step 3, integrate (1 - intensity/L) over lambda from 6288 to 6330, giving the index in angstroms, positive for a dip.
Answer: -0.4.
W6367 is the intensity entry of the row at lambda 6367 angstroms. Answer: 26.9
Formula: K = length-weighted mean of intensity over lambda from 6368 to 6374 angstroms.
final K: 26.1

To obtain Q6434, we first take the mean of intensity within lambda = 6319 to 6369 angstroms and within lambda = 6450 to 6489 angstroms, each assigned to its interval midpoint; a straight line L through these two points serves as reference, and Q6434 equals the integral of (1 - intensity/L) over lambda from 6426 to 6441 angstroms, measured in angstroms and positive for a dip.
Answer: 0.0 angstroms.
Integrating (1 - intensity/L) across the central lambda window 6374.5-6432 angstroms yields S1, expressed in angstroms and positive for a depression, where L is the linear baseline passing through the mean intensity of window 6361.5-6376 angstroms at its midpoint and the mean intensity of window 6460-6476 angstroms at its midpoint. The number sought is 0.4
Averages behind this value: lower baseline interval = 26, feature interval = 25.5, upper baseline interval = 25.1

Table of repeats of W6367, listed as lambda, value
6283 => 26.7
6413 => 25.8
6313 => 26.5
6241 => 25.3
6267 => 26.1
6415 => 25.6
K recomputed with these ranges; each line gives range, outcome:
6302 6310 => 26.4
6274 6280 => 26.2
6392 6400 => 25.1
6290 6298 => 26.2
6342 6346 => 25.1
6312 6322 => 25.8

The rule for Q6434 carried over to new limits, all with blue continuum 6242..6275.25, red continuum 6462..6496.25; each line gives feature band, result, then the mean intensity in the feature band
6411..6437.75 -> -0.22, 25.5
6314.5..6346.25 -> 0.11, 25.5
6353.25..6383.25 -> -0.48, 25.9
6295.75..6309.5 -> -0.28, 26.2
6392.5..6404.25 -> 0.10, 25.1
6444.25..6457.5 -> 0.01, 25.1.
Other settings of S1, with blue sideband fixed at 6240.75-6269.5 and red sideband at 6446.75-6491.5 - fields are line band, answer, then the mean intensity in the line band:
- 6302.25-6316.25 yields -0.4 angstroms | 26.3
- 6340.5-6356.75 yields -0.2 angstroms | 25.8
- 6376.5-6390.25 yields -0.3 angstroms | 25.9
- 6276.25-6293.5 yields -0.6 angstroms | 26.6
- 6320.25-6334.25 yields -0.2 angstroms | 25.9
